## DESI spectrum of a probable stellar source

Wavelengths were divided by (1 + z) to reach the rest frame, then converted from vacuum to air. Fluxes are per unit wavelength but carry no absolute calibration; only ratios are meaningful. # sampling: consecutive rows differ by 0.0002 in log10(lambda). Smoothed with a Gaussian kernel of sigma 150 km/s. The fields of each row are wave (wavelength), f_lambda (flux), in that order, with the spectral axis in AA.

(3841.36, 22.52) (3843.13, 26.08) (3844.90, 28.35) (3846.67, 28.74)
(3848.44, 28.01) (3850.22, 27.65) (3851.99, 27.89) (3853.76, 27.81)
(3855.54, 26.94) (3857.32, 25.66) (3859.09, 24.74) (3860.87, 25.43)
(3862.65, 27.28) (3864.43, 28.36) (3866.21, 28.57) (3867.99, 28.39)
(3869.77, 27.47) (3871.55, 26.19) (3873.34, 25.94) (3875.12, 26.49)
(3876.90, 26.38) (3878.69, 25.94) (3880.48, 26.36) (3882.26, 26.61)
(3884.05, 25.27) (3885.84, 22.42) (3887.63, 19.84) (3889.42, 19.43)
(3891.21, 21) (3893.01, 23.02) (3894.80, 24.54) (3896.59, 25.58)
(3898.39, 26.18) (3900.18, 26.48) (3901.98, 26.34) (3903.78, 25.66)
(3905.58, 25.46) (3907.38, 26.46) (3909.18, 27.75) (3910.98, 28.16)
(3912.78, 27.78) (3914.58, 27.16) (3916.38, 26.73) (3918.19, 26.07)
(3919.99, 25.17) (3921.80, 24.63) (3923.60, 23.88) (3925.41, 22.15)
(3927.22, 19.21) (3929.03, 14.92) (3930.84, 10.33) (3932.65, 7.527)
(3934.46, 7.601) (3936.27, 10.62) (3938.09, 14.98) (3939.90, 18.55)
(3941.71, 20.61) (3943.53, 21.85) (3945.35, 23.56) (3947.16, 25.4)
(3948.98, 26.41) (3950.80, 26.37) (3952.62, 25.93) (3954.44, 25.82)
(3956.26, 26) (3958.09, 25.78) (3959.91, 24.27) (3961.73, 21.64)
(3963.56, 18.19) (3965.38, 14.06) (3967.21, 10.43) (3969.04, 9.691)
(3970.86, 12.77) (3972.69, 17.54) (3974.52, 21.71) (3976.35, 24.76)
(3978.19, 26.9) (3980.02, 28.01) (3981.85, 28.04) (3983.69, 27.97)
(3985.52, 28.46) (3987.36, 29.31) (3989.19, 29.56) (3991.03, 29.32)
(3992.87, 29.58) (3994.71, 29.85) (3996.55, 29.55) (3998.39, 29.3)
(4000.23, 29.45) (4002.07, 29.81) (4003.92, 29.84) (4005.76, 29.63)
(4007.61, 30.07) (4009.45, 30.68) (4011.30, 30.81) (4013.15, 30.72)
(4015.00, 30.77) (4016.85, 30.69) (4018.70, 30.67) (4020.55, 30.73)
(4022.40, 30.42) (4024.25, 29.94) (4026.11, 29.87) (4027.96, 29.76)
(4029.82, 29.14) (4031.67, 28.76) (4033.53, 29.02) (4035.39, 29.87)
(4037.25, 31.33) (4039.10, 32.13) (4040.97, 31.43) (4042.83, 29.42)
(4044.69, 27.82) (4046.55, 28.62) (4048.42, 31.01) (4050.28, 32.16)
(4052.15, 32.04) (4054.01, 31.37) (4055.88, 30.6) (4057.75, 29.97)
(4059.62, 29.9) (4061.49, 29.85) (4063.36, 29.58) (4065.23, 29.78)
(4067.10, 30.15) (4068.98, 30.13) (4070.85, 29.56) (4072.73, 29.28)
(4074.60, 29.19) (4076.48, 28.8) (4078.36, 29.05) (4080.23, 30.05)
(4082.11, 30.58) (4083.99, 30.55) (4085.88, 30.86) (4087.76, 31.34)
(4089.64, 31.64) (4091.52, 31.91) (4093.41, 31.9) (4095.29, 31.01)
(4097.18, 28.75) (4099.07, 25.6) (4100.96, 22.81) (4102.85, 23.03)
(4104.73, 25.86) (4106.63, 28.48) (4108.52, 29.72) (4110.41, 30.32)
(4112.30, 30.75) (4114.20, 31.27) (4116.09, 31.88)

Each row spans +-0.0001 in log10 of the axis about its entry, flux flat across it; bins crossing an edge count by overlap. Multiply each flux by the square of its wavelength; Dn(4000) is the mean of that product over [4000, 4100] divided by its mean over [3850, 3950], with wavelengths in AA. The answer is 1.38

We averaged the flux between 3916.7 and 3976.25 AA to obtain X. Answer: 19.6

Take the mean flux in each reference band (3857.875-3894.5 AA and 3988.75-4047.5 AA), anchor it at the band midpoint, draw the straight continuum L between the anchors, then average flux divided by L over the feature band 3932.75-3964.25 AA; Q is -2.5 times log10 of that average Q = 0.30 mag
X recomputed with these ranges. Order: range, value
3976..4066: 29.8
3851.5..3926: 25.7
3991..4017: 30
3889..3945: 21.8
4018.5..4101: 30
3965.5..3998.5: 24.2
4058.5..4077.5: 29.6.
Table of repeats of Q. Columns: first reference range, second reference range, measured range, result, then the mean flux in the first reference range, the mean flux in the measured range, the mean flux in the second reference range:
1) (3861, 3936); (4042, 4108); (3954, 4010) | 0.063 mag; 23.8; 25.1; 29.5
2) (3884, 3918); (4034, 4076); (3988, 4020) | -0.057 mag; 25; 30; 30.2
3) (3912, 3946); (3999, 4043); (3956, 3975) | 0.295 mag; 19.6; 18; 30.2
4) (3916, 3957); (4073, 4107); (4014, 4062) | -0.162 mag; 20.5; 30.3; 29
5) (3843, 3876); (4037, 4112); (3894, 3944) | 0.263 mag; 27.2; 21.8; 29.7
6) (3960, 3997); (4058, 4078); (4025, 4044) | -0.105 mag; 23.3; 30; 29.6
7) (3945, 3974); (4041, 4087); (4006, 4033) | -0.158 mag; 20.8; 30.2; 30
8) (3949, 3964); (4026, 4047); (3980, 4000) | -0.090 mag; 24.6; 29.1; 29.8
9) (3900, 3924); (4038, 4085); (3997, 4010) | -0.043 mag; 26.3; 29.8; 30.1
